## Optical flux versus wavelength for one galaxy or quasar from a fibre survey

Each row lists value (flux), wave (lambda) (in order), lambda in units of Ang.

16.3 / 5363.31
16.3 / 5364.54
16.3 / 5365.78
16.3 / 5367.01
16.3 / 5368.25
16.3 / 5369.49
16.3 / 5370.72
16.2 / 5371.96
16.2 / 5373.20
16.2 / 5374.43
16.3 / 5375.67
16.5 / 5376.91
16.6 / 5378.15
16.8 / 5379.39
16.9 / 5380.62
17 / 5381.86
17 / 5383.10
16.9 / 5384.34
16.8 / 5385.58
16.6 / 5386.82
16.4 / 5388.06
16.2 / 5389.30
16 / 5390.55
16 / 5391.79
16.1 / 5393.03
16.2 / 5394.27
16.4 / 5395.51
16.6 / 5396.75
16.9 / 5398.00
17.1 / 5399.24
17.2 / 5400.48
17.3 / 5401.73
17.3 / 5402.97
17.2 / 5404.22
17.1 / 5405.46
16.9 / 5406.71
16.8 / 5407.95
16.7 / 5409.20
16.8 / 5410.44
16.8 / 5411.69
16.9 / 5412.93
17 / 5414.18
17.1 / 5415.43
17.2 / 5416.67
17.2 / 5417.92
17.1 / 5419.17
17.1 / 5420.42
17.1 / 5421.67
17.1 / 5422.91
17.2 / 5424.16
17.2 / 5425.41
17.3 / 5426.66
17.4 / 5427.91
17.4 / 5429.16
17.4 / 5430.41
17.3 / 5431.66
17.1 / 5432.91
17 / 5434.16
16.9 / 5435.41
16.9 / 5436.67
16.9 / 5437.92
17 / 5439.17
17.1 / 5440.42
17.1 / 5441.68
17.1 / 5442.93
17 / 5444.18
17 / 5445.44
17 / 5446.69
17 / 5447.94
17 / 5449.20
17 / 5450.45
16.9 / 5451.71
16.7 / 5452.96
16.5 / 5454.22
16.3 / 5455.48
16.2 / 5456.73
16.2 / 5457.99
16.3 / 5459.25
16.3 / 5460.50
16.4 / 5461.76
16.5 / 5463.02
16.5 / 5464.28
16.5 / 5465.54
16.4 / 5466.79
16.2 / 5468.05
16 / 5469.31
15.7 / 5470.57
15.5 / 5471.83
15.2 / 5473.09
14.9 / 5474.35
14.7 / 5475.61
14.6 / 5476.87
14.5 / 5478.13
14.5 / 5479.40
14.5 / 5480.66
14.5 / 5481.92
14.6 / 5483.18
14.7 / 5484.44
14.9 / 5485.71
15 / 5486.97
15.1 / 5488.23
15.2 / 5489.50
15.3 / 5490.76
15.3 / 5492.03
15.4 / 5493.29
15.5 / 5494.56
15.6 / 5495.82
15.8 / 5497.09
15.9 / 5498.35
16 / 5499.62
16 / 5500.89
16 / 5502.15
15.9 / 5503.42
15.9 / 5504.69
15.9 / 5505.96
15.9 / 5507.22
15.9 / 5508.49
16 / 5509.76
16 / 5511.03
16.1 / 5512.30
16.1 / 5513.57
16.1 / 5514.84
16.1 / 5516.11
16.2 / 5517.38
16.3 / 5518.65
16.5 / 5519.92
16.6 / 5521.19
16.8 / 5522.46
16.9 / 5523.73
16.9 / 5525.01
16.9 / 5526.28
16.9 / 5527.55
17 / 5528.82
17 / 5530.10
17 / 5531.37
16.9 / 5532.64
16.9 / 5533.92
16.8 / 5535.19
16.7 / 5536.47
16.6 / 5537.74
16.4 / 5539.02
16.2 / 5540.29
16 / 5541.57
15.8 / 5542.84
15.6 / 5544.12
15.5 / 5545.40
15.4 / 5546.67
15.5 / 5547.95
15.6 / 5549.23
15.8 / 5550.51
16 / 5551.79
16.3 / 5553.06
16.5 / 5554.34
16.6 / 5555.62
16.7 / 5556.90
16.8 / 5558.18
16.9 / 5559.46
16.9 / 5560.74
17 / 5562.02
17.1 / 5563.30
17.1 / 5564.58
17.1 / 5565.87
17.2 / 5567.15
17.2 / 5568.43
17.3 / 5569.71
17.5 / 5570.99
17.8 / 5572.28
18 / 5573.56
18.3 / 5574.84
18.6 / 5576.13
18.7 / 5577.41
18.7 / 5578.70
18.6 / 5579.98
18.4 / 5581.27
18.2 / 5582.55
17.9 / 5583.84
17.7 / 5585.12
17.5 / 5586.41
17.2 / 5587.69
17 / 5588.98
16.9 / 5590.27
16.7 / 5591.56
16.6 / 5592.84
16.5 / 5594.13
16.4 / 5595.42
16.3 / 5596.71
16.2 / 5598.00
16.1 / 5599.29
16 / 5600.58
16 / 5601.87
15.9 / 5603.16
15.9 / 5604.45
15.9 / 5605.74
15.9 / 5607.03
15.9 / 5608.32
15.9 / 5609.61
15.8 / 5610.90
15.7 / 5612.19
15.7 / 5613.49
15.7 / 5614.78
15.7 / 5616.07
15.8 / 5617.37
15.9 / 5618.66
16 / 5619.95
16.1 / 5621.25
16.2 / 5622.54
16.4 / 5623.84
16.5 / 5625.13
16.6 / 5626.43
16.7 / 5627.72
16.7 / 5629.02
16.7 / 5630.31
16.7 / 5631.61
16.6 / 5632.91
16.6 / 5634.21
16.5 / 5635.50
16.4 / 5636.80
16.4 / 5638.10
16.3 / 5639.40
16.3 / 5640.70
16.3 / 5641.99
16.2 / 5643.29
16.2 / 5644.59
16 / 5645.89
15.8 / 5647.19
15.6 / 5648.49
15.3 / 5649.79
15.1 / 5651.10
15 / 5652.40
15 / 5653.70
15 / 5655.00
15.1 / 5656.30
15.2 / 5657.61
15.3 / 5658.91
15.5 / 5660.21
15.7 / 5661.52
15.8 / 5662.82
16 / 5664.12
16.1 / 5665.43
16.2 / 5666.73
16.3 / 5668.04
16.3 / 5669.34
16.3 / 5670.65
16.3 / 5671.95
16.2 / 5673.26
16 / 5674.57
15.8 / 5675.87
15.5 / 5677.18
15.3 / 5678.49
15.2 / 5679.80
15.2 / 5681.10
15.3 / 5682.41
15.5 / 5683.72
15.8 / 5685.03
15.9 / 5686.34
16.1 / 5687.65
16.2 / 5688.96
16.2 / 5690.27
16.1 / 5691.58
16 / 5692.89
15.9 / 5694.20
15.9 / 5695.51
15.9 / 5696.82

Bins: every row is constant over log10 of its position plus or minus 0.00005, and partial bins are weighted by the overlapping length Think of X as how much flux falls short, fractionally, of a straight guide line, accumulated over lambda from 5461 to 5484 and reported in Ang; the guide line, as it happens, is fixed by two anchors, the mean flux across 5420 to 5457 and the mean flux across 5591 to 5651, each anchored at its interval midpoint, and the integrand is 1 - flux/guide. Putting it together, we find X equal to 2.0 Ang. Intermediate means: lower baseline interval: 17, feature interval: 15.4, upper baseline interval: 16.2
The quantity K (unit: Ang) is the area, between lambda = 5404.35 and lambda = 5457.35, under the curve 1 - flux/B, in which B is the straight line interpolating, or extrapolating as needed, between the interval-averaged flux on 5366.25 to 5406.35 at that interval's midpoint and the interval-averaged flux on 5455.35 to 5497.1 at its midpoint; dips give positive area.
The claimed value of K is -3.15 Ang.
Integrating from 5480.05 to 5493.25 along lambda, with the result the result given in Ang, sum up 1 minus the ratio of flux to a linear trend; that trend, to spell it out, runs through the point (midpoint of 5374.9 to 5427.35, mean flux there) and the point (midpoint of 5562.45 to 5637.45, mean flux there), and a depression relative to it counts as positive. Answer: 1.5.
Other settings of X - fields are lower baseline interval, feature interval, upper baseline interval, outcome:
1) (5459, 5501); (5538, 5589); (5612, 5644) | -3.5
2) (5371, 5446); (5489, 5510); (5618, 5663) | 1.0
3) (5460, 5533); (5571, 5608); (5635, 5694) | -3.0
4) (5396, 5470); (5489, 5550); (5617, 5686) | 1.4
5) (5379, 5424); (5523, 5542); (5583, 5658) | -0.4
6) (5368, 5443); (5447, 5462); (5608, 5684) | 0.1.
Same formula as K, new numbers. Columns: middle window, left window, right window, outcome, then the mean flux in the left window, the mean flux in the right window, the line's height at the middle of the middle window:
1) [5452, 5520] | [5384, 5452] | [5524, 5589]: 5.0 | 16.9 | 17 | 17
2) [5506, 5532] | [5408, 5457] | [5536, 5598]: 0.8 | 17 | 16.9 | 17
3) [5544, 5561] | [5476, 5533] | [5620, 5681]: -0.3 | 15.8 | 16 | 15.9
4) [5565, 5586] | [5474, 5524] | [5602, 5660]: -2.8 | 15.6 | 16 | 15.8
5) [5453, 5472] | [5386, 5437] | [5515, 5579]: 0.7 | 16.9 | 16.8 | 16.9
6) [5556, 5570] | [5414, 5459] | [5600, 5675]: -0.6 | 17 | 16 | 16.4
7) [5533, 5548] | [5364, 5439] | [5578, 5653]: 0.4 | 16.8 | 16.4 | 16.5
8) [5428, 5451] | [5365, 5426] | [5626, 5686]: -0.7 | 16.7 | 15.9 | 16.6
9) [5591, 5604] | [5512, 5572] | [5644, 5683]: -0.1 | 16.5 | 15.7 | 16.1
